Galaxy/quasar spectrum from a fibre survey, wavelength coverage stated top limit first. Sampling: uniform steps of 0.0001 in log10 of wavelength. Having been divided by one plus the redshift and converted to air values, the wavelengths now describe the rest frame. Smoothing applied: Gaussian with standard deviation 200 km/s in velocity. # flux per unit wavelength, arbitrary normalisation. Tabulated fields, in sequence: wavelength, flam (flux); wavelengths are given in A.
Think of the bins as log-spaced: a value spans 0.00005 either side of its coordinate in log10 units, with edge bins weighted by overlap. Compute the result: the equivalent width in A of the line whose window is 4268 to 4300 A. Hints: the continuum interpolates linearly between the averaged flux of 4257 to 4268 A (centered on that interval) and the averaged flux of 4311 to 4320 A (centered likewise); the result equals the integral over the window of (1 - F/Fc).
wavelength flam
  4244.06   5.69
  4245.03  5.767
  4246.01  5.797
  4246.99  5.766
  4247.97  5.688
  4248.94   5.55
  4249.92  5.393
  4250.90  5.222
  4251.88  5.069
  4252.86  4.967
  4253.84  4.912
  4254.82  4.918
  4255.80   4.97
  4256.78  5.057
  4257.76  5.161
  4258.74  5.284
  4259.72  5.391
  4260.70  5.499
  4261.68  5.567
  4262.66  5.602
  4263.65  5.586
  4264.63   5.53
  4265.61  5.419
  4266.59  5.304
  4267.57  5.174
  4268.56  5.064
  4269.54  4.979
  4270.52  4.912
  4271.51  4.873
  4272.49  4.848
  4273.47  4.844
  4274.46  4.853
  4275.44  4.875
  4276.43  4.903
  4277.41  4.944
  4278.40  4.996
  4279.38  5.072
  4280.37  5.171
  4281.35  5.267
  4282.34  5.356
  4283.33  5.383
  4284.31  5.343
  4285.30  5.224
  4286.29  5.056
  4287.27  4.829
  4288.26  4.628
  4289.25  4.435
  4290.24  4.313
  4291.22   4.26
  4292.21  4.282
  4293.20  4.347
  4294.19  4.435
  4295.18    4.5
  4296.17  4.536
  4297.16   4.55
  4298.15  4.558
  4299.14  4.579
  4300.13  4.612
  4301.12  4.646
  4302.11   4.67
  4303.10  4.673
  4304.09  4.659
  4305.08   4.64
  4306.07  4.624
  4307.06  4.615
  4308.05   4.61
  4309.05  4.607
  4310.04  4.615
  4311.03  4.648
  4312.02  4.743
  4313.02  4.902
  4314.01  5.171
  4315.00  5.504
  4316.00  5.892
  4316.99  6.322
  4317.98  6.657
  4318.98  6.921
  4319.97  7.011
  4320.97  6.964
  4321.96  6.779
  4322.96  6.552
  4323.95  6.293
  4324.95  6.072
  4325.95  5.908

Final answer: 4.2 A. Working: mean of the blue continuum 5.41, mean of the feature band 4.82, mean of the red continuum 5.77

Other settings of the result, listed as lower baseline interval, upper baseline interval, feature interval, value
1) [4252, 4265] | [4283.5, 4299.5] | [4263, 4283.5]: -0.6 A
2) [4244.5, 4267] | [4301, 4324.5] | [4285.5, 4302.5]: 2.7 A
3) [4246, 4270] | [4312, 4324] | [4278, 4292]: 1.9 A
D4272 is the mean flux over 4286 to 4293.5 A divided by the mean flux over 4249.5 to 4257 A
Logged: 0.9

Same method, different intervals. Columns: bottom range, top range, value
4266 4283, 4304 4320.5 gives 1.06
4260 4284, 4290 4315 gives 0.89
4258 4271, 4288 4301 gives 0.84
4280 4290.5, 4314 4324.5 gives 1.28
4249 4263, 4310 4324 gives 1.14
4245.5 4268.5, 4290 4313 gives 0.86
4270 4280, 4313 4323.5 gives 1.28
